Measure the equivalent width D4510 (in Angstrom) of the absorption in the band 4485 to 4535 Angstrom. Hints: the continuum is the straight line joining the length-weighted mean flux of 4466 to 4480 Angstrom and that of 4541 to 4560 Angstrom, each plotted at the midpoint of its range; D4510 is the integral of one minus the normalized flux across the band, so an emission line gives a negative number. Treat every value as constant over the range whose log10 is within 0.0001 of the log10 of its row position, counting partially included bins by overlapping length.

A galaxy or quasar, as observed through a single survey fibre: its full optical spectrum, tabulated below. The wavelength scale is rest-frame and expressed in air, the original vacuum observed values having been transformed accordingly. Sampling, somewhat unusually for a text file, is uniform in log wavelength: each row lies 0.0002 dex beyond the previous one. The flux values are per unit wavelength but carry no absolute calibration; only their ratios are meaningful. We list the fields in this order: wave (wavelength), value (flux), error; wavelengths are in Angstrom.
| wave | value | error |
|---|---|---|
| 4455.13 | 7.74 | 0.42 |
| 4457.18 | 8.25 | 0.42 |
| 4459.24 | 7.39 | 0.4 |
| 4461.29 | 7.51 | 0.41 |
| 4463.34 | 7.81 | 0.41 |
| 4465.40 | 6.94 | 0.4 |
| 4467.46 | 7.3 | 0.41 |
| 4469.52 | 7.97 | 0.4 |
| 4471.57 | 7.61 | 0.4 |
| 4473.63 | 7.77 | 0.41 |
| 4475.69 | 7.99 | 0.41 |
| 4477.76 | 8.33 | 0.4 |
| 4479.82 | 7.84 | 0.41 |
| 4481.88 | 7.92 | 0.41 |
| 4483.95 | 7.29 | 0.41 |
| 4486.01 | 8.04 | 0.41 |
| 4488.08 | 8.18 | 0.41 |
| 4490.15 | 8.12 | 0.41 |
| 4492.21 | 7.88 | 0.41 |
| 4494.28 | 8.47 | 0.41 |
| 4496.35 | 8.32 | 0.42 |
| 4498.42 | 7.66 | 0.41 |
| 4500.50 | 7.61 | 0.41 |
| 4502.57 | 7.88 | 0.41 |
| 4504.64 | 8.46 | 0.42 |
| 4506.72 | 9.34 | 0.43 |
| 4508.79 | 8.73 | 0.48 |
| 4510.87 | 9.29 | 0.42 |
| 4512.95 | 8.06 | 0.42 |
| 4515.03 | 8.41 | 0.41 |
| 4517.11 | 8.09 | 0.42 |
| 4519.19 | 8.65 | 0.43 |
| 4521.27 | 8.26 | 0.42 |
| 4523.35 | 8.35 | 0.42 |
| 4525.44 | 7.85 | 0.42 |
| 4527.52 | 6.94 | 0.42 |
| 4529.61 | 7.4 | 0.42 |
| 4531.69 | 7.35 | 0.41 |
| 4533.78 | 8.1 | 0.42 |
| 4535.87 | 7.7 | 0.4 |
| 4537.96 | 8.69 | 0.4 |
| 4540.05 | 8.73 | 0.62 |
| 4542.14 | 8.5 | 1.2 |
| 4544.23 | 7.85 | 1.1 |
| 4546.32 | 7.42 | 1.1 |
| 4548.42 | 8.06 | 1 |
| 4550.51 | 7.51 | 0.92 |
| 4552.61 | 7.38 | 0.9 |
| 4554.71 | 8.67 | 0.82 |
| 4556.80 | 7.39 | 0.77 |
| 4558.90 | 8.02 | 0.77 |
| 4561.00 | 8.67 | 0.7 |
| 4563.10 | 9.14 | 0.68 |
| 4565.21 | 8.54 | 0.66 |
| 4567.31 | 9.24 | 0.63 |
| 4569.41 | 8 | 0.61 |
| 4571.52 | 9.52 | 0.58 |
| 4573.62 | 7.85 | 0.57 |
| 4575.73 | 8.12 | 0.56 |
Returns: -1.9 Angstrom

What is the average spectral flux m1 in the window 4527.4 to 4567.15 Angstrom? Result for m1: 8.06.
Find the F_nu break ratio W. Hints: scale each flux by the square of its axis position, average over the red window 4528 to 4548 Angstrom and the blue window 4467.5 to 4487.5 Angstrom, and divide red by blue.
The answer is 1.04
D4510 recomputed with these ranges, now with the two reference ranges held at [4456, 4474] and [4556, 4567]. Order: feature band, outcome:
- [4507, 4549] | 0.0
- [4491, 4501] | -0.2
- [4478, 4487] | -0.1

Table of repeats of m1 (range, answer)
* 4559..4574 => 8.7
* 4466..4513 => 8.08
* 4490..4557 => 8.1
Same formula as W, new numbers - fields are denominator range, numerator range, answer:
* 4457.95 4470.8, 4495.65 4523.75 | 1.14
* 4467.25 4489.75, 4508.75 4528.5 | 1.07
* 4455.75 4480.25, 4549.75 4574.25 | 1.13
